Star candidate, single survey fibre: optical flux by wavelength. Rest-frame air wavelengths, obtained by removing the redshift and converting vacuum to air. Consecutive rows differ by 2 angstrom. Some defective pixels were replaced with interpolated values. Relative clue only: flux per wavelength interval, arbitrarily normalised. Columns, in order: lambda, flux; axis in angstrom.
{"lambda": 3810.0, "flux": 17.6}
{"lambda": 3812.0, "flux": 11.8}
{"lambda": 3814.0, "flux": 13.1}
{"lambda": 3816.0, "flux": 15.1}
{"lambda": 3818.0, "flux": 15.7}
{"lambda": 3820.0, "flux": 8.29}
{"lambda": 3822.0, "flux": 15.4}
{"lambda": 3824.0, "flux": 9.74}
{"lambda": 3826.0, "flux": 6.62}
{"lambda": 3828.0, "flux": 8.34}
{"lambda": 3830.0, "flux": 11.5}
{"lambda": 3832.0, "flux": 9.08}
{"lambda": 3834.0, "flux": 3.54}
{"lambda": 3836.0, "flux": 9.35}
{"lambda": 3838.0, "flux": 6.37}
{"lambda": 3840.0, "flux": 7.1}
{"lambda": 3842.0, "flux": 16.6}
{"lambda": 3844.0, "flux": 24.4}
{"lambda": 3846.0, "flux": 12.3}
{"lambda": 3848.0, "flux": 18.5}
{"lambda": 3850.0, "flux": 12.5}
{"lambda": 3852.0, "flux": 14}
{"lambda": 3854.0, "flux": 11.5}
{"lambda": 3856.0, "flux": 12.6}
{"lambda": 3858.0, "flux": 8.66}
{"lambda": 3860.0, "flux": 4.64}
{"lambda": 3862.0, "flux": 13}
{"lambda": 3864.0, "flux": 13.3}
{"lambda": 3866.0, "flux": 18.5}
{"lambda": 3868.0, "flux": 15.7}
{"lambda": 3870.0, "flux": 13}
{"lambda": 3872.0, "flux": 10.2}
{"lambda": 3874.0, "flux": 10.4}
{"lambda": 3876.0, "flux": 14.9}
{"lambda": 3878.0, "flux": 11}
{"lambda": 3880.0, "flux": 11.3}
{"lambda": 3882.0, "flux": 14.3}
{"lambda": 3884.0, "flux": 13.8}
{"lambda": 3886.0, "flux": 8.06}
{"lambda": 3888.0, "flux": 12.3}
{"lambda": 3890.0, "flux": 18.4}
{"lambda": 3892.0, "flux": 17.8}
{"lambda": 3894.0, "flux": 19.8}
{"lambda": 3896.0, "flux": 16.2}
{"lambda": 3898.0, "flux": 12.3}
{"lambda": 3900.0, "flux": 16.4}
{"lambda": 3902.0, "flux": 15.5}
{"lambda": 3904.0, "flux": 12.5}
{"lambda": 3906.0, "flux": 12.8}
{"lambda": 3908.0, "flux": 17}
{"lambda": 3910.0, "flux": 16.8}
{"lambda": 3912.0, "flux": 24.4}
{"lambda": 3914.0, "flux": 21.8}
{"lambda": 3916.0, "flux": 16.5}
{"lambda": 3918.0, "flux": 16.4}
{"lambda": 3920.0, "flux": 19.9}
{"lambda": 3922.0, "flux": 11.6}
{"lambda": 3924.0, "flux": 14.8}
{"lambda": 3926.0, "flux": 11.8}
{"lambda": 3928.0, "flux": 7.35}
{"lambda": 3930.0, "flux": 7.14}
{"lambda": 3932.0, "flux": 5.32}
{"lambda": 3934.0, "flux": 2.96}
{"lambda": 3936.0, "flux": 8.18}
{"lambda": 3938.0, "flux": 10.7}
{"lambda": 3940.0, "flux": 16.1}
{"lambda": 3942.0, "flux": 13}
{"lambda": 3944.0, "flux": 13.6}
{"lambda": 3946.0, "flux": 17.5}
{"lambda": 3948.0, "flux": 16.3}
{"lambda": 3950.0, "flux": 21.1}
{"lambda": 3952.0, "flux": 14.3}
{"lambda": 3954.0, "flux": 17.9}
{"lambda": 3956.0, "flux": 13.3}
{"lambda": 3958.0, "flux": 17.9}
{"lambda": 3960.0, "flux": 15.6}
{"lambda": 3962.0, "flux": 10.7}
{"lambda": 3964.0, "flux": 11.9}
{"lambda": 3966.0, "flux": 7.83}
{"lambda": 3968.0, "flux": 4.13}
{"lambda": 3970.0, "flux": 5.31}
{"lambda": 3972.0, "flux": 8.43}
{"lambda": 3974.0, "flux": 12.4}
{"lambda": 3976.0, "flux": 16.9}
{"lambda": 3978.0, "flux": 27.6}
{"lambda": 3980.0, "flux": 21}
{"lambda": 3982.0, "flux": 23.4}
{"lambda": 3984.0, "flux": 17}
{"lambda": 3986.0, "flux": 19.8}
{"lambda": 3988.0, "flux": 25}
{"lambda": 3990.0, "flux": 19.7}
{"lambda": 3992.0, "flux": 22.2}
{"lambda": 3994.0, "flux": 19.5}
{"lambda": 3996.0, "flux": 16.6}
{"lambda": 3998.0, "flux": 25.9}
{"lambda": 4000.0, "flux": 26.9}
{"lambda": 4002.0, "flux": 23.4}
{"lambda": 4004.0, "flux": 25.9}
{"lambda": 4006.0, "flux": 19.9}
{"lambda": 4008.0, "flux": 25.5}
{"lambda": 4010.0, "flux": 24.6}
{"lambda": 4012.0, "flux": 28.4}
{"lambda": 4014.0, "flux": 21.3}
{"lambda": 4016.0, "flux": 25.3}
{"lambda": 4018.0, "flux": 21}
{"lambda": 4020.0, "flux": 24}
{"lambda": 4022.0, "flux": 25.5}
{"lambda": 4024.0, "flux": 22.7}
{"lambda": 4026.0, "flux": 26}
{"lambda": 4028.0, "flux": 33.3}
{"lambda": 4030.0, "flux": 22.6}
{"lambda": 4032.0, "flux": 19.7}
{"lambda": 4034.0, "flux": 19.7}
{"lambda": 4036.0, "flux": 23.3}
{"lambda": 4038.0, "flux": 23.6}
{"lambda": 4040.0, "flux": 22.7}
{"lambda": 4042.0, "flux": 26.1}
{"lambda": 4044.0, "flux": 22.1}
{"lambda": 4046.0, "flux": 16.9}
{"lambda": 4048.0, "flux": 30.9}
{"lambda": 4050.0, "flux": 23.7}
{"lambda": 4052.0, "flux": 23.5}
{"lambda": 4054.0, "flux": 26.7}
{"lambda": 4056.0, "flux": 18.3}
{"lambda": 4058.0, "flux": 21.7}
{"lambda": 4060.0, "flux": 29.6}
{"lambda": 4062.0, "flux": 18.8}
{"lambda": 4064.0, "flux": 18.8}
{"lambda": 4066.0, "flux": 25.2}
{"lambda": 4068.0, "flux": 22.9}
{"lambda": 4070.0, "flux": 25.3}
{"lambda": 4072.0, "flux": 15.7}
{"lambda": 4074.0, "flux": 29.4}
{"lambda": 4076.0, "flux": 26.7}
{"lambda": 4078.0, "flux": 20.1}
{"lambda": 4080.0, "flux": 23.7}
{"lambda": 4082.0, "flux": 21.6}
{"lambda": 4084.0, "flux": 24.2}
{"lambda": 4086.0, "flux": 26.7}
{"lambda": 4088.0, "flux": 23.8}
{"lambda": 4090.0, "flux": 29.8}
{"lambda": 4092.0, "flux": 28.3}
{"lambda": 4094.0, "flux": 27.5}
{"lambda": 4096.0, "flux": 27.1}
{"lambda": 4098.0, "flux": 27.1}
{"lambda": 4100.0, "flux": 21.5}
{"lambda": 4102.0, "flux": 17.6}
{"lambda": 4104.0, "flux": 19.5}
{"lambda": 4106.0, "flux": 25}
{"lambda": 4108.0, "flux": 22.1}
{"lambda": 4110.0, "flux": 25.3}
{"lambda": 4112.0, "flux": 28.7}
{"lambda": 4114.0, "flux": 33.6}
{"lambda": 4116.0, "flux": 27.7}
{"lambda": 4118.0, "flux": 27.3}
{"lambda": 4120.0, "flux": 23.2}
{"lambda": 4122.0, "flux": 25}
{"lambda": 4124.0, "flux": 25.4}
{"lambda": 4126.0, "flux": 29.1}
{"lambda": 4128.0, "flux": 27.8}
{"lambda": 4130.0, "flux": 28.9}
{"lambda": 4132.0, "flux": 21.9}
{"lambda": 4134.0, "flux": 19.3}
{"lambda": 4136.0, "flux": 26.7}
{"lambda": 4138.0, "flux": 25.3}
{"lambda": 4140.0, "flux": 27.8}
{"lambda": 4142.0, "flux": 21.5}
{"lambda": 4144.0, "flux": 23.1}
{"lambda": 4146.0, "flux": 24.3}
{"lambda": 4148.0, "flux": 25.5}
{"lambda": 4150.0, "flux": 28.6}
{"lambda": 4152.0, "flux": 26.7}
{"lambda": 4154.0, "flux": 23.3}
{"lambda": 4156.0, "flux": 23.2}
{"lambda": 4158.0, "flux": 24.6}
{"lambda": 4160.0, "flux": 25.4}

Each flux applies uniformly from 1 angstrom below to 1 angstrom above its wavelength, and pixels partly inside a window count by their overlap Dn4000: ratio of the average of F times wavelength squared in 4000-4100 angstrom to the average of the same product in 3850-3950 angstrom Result 1.9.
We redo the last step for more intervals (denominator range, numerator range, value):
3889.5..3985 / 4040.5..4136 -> 1.82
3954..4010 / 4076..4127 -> 1.48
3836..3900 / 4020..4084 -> 1.93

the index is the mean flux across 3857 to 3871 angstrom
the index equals 12.4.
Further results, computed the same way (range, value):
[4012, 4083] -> 23.5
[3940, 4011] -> 17.7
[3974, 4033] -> 22.9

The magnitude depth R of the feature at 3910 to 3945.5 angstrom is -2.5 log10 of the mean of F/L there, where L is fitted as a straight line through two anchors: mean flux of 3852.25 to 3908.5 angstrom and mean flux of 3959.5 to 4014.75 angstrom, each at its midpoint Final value 0.19 mag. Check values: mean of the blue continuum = 13.4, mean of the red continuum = 18.8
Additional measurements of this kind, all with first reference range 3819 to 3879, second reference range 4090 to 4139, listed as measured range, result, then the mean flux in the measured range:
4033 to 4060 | -0.06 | 23.3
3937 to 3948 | 0.16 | 14.4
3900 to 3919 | -0.15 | 17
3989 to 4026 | -0.17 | 23.3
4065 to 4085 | 0.00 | 23.5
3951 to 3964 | 0.18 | 14.7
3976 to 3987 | -0.15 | 21.3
